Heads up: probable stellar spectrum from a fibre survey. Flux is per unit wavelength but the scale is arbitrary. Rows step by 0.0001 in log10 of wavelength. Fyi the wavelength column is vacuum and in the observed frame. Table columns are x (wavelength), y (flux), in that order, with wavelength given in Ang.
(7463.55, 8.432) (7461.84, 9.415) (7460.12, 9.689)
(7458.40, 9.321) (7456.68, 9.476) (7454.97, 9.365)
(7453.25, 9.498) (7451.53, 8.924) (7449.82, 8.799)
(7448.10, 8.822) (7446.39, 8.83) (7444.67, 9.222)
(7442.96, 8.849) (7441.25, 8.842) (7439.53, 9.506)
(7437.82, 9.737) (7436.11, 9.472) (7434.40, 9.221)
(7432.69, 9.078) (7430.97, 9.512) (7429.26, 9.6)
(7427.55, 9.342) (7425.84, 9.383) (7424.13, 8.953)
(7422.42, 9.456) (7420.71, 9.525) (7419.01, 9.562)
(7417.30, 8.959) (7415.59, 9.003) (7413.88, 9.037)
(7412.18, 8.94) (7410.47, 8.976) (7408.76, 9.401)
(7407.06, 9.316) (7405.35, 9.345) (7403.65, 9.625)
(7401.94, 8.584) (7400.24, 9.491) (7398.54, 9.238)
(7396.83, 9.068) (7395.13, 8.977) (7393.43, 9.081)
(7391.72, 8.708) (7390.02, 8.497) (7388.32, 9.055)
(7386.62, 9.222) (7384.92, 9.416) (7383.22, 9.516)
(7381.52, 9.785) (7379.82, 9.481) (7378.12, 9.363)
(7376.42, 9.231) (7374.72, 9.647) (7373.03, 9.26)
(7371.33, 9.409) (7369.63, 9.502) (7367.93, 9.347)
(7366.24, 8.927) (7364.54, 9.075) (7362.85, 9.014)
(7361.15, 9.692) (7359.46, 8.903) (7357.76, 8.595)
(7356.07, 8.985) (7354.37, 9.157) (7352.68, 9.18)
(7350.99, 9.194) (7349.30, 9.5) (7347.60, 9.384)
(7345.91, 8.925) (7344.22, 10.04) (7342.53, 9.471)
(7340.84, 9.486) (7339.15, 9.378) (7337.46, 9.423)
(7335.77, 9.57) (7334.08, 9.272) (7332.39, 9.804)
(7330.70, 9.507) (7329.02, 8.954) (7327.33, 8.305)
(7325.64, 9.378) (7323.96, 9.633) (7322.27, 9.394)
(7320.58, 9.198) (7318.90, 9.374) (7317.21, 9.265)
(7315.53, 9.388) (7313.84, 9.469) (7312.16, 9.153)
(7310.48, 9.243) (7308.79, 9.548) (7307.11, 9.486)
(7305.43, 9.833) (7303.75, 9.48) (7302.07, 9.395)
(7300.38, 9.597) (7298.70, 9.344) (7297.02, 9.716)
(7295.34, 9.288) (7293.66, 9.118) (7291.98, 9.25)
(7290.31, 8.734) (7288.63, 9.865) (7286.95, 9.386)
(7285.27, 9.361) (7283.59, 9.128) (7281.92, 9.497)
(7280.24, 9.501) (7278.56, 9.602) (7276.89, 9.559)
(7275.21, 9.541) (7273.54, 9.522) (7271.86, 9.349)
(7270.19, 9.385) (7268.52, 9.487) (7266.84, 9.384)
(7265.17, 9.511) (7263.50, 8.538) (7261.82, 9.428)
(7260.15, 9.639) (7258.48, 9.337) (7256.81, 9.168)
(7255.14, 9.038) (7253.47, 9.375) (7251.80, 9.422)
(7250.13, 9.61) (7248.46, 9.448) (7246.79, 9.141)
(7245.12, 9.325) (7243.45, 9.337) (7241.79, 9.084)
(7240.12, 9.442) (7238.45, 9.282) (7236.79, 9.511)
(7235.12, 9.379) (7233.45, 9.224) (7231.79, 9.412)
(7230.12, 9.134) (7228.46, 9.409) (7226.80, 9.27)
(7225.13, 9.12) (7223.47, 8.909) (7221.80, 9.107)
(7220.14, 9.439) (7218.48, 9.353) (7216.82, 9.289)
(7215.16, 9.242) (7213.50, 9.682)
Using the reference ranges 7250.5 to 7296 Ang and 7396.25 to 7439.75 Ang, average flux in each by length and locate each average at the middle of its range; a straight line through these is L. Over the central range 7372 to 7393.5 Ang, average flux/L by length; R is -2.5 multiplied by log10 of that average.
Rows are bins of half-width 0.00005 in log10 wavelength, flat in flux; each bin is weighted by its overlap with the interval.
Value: 0.00 mag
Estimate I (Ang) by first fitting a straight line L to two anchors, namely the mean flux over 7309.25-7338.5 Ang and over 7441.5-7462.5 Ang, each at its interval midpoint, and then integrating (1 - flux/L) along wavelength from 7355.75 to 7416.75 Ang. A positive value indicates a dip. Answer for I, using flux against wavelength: 0.4 Ang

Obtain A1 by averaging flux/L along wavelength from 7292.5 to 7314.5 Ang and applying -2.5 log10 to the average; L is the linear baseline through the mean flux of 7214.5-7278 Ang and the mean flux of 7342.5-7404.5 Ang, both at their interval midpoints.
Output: -0.02 mag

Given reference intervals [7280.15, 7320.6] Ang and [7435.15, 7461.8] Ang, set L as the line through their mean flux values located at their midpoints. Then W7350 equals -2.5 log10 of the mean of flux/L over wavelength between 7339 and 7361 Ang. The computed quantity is 0.01 mag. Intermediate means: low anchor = 9.39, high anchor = 9.23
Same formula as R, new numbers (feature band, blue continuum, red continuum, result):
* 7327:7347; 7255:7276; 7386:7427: -0.02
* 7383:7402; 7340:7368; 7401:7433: 0.02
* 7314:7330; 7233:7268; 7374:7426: 0.01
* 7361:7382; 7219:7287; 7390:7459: -0.01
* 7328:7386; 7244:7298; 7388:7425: -0.01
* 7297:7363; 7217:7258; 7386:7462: -0.01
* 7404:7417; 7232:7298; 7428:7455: 0.01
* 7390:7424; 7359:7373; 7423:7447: 0.01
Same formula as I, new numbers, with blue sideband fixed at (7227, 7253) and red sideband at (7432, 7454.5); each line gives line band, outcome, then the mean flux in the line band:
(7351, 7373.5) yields 0.16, 9.16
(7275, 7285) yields -0.17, 9.46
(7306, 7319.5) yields -0.15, 9.37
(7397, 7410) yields -0.12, 9.26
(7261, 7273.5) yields 0.01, 9.31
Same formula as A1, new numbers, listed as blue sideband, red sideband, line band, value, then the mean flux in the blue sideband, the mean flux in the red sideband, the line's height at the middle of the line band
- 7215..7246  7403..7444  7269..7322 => -0.01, 9.28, 9.28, 9.28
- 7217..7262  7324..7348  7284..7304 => 0.00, 9.31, 9.36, 9.34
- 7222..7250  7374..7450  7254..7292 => -0.01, 9.28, 9.22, 9.27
